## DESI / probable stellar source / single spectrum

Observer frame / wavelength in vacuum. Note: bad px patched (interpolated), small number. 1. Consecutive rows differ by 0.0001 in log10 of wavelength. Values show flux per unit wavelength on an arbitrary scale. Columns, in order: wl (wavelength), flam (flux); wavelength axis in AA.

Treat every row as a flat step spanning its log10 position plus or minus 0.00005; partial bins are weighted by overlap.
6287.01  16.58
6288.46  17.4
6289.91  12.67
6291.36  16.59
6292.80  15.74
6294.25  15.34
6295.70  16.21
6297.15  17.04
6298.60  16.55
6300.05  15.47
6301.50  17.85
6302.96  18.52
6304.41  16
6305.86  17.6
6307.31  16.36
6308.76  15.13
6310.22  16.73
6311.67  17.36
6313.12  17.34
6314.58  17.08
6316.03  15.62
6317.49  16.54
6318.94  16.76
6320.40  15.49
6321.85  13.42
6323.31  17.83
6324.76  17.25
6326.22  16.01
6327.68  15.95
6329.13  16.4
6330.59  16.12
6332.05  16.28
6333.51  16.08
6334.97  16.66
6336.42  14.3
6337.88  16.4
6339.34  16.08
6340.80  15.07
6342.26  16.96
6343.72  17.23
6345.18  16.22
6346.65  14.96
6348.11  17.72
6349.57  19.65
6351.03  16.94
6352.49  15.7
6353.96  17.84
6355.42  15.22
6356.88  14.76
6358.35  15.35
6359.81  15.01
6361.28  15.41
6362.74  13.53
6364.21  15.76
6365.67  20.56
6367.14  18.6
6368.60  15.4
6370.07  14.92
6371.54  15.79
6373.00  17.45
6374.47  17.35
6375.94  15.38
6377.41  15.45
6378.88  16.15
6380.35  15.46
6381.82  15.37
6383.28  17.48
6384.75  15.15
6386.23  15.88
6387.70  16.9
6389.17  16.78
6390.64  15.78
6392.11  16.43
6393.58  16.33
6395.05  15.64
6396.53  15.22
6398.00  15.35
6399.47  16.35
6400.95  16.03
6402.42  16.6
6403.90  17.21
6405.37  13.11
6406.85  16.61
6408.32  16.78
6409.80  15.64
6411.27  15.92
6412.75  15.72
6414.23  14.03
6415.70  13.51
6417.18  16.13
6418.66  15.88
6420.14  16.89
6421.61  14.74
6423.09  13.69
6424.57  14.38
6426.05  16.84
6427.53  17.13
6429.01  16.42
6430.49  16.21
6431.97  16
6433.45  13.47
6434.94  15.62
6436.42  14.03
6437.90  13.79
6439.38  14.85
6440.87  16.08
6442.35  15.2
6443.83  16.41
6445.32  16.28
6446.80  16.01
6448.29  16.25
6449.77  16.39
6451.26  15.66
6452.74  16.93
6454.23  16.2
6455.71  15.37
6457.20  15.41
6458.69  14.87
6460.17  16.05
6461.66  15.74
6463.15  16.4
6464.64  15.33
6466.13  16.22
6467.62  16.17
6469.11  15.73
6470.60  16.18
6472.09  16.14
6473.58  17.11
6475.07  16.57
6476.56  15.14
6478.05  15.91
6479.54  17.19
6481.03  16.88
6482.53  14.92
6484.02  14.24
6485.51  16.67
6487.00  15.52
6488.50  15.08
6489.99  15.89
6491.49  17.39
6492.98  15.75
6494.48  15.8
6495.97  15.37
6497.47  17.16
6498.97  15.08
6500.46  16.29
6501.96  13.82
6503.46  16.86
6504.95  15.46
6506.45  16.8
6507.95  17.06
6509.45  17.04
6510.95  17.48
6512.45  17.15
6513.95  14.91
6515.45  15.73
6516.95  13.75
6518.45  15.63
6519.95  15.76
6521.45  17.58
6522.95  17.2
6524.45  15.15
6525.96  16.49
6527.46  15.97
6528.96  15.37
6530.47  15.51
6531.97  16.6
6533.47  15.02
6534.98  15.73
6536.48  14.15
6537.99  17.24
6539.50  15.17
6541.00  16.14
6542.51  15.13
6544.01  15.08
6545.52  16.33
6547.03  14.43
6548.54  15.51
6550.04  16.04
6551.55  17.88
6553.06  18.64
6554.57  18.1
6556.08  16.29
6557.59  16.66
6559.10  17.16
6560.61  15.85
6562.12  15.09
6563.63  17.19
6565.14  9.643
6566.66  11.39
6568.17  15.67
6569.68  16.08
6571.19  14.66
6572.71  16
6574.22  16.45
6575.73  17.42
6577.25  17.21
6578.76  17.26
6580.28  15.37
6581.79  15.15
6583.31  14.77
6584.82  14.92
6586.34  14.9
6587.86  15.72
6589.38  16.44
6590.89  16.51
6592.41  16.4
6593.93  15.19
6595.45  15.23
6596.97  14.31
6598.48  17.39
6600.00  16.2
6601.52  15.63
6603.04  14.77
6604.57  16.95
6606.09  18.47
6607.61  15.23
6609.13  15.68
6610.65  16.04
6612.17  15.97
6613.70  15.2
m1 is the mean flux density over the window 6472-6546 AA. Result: 15.9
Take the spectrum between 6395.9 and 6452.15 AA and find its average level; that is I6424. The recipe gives 15.6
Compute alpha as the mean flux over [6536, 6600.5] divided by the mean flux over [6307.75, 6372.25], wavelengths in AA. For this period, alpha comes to 1.0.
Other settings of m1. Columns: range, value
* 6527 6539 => 15.7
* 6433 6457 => 15.6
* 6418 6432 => 15.8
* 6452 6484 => 16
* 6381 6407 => 16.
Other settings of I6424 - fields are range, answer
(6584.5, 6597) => 15.6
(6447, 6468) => 15.9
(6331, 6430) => 16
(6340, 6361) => 16.3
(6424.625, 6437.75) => 15.6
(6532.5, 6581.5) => 15.8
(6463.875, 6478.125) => 16.1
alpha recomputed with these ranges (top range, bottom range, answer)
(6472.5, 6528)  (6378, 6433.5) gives 1.02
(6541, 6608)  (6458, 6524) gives 0.99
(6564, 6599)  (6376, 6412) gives 0.96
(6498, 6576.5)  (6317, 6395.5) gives 0.98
